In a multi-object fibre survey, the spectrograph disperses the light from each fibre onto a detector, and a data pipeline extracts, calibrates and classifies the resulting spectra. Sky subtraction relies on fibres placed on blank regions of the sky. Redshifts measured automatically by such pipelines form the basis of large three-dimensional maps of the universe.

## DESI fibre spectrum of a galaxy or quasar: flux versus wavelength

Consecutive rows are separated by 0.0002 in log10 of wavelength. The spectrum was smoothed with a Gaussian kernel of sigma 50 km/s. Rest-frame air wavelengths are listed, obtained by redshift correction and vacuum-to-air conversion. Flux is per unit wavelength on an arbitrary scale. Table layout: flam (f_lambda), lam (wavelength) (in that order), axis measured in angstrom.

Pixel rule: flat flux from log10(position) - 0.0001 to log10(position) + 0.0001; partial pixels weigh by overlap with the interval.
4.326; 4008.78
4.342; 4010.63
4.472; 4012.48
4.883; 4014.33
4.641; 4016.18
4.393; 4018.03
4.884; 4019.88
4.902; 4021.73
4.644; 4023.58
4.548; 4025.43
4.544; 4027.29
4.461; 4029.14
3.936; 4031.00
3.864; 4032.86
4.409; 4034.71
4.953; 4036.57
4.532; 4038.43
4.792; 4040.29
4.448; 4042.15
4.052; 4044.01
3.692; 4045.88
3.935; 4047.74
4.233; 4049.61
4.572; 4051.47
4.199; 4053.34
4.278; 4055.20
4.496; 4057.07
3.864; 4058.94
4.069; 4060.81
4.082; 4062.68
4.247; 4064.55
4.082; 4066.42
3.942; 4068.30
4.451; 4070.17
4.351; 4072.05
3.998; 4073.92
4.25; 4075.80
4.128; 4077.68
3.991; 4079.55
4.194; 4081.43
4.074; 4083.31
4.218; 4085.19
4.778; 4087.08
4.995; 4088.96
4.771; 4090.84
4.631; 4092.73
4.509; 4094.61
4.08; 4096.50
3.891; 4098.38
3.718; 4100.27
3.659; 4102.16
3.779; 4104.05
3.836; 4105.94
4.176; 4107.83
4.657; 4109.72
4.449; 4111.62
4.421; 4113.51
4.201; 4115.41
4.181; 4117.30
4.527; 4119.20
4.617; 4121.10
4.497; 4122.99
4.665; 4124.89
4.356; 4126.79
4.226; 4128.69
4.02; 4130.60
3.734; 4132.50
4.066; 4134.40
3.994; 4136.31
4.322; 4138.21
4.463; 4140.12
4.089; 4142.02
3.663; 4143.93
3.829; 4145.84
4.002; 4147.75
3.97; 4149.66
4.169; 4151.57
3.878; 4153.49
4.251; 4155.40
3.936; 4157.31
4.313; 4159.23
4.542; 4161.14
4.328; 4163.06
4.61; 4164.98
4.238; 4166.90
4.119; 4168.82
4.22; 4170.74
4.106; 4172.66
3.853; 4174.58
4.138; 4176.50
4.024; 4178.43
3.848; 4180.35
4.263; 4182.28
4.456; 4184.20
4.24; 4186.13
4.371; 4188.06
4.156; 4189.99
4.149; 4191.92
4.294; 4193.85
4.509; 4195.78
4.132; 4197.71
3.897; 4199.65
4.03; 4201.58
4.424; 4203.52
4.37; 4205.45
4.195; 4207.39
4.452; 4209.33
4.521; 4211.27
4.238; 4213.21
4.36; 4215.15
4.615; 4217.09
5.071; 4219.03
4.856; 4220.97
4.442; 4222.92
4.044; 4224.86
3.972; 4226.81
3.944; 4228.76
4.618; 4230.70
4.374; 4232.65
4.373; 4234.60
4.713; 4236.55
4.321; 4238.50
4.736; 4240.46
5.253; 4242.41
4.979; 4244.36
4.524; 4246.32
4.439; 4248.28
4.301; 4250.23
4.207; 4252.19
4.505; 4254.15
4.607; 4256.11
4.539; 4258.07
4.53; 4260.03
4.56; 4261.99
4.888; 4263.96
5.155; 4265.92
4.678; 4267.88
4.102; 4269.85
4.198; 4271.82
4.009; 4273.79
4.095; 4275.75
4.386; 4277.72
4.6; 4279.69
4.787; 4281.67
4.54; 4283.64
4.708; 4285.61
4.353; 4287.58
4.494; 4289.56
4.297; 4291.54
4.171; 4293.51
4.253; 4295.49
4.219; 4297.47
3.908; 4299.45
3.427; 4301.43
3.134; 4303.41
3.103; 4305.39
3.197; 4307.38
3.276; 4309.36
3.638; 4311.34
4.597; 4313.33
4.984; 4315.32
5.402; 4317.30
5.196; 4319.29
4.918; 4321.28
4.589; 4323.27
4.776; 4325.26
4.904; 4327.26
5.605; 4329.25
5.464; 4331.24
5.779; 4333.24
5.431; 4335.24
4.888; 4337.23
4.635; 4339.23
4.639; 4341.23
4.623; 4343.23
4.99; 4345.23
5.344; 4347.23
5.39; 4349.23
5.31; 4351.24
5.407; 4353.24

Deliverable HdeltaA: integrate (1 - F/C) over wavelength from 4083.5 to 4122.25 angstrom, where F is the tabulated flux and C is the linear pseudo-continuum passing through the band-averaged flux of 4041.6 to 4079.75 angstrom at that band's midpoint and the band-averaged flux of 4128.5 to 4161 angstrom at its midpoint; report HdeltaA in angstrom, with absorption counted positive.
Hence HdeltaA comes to -1.8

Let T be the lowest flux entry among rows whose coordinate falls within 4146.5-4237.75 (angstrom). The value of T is 3.848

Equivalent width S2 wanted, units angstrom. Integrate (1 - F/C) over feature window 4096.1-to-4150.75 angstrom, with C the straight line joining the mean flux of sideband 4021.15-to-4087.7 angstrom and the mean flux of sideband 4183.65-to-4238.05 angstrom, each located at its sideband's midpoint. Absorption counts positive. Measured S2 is 2.1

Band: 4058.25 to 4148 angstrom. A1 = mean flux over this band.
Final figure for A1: 4.21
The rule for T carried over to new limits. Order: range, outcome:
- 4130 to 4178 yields 3.663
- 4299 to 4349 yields 3.103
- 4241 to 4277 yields 4.009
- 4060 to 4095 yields 3.942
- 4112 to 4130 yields 4.181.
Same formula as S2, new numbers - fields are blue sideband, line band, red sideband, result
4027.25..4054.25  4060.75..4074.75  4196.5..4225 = 0.50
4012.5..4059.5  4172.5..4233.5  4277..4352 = 3.09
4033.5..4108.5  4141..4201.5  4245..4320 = 1.76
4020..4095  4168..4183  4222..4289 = 1.21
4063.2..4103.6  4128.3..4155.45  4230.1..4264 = 1.98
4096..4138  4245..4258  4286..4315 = -1.55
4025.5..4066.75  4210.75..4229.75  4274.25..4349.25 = 0.16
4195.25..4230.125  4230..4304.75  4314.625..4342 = 4.33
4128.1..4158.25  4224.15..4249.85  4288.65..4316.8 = -3.30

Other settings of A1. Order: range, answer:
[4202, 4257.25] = 4.48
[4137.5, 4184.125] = 4.14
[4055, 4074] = 4.17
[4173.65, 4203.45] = 4.17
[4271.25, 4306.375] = 4.15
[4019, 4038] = 4.52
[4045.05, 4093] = 4.25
